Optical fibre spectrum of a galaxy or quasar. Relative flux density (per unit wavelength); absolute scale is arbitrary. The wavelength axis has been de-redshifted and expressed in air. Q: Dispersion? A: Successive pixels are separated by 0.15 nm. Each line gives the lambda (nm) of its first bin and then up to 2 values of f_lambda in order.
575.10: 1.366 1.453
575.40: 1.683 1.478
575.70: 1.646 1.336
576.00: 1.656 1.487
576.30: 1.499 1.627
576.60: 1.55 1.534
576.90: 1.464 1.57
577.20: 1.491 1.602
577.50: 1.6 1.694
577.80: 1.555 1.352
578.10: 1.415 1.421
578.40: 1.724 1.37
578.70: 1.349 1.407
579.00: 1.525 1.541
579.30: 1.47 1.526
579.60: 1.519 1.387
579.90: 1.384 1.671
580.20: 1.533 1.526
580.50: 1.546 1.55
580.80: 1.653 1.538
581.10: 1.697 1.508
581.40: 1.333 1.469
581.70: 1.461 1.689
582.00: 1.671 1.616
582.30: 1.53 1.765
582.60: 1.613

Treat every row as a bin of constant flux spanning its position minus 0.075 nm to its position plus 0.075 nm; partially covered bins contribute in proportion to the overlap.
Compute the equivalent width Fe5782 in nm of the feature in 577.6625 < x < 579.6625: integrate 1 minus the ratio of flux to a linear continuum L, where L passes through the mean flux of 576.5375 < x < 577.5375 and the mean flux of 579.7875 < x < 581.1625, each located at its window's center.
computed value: 0.09 nm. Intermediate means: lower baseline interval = 1.54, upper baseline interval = 1.56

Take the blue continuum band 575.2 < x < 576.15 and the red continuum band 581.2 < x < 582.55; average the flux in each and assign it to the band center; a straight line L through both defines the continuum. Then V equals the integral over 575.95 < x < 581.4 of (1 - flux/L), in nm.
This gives 0.10 nm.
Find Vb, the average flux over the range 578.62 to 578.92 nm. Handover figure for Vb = 1.38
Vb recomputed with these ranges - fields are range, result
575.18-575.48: 1.57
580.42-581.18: 1.6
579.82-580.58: 1.53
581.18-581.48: 1.42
